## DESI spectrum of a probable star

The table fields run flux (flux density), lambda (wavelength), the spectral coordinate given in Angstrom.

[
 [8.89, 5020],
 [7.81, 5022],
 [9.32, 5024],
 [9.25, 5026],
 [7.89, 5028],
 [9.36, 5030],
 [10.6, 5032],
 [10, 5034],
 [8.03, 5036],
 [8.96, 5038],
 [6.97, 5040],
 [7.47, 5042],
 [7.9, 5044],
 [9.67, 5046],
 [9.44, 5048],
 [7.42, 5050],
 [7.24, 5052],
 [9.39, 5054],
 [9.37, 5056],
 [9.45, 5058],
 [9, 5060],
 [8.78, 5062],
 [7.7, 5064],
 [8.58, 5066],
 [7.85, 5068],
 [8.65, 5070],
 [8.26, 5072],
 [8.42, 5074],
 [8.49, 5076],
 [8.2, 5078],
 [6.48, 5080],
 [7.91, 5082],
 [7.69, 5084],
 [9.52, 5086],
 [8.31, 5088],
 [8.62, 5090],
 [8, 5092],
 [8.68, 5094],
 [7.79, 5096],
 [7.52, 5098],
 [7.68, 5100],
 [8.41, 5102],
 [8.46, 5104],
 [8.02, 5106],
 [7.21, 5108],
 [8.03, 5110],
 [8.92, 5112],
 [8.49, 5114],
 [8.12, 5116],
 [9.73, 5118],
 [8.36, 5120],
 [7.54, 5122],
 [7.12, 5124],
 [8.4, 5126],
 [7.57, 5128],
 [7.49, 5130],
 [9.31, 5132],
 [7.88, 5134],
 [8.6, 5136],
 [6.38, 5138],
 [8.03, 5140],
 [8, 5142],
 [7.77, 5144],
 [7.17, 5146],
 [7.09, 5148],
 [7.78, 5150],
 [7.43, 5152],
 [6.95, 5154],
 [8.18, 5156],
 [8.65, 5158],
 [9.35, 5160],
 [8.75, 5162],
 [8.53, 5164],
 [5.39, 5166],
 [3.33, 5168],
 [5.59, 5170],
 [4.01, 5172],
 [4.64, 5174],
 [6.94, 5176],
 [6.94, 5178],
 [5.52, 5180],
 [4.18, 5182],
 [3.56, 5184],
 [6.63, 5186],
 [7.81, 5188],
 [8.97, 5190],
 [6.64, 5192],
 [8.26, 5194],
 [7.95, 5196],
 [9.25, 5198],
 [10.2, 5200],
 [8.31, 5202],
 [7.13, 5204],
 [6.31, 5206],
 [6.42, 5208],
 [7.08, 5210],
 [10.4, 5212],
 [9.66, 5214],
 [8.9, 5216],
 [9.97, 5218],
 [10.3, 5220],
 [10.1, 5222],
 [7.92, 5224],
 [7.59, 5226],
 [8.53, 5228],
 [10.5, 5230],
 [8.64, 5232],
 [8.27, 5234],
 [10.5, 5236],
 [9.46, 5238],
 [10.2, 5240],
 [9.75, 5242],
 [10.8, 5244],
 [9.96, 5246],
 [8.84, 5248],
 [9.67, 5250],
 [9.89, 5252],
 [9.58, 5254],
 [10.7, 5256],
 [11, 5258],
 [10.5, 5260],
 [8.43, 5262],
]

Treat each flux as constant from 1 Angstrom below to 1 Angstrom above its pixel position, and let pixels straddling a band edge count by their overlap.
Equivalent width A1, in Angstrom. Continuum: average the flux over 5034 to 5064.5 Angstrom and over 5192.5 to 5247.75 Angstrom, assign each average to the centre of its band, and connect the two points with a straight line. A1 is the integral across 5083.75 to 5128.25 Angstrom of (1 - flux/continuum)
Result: 2.36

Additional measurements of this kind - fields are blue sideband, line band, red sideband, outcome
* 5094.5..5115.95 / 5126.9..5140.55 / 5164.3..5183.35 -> -2.0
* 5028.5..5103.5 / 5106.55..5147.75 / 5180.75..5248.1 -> 2.2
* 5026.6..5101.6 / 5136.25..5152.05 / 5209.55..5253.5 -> 2.5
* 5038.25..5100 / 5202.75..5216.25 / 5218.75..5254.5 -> 2.0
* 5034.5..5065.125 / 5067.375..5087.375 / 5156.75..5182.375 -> -0.4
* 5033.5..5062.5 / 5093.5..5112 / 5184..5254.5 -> 1.4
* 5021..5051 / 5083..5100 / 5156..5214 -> -0.3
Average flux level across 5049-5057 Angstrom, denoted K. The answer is 8.36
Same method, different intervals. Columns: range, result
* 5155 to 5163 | 8.73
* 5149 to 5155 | 7.39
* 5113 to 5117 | 8.3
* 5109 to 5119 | 8.66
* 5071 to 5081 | 7.97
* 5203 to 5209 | 6.62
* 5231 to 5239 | 9.22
